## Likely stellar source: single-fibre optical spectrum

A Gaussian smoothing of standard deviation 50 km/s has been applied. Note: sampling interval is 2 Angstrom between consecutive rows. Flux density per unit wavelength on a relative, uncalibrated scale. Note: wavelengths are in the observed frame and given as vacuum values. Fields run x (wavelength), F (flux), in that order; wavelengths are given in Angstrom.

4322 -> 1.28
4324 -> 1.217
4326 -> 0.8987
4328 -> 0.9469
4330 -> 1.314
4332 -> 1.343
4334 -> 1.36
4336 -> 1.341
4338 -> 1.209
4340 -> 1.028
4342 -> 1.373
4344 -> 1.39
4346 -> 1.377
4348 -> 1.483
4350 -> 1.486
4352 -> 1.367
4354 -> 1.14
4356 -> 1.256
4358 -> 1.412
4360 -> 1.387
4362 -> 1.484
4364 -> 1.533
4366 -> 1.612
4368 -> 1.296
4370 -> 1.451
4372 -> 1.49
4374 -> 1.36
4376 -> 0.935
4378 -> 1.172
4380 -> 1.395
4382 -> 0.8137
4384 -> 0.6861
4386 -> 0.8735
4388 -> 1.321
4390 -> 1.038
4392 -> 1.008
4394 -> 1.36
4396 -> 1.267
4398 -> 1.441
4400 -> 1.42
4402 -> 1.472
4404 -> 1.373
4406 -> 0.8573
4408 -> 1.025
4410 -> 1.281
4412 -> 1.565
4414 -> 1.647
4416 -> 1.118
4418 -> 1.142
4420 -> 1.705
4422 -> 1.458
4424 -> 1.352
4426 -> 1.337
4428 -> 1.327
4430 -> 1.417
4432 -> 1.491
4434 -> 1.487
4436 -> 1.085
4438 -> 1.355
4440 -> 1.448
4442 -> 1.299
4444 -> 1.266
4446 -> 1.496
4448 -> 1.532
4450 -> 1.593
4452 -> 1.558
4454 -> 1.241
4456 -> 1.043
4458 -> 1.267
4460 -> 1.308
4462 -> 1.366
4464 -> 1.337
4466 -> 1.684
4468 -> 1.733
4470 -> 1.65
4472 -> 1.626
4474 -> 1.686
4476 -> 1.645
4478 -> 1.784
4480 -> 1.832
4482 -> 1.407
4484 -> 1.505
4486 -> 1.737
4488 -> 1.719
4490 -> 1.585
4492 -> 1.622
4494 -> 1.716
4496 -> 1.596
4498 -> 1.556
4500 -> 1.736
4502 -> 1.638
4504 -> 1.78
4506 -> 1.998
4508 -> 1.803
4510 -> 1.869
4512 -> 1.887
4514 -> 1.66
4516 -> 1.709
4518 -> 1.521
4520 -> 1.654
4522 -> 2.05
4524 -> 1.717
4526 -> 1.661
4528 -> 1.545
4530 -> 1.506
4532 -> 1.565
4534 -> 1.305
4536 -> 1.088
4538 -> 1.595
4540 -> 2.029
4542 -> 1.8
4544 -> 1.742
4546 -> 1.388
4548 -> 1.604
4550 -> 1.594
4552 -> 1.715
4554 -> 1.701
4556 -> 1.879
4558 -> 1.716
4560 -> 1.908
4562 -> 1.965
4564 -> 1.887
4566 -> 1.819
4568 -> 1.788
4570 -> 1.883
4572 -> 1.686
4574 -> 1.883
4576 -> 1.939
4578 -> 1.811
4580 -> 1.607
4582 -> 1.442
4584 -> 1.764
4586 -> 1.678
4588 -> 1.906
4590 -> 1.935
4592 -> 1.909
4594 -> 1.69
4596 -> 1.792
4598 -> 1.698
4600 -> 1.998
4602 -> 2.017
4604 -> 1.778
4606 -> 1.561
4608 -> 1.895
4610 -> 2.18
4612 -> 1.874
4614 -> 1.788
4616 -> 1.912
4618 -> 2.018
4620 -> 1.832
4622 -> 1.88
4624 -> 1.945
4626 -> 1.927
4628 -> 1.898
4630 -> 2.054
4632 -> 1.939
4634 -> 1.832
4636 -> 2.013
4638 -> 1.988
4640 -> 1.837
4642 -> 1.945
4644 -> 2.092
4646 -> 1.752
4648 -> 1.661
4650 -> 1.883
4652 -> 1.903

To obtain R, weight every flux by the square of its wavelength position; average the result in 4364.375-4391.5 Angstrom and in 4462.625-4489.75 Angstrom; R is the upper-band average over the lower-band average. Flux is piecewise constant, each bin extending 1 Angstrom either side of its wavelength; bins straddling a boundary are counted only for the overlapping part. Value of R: 1.44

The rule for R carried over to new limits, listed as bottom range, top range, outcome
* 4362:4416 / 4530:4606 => 1.50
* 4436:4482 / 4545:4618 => 1.28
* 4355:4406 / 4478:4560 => 1.41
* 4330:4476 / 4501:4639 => 1.43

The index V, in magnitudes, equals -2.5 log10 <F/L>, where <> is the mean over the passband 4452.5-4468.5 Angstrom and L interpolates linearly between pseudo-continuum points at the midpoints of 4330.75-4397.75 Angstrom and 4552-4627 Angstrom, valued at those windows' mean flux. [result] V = 0.11 mag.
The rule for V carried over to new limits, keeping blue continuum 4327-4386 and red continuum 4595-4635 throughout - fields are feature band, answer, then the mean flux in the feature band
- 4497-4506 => -0.057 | 1.71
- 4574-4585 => 0.048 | 1.73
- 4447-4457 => 0.085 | 1.39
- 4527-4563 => 0.052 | 1.65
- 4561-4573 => -0.036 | 1.84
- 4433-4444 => 0.115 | 1.33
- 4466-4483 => -0.074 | 1.67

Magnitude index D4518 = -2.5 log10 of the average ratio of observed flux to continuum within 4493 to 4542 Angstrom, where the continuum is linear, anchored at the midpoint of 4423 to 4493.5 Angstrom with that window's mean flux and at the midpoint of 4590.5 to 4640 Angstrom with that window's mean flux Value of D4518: -0.03 mag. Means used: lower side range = 1.48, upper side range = 1.89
